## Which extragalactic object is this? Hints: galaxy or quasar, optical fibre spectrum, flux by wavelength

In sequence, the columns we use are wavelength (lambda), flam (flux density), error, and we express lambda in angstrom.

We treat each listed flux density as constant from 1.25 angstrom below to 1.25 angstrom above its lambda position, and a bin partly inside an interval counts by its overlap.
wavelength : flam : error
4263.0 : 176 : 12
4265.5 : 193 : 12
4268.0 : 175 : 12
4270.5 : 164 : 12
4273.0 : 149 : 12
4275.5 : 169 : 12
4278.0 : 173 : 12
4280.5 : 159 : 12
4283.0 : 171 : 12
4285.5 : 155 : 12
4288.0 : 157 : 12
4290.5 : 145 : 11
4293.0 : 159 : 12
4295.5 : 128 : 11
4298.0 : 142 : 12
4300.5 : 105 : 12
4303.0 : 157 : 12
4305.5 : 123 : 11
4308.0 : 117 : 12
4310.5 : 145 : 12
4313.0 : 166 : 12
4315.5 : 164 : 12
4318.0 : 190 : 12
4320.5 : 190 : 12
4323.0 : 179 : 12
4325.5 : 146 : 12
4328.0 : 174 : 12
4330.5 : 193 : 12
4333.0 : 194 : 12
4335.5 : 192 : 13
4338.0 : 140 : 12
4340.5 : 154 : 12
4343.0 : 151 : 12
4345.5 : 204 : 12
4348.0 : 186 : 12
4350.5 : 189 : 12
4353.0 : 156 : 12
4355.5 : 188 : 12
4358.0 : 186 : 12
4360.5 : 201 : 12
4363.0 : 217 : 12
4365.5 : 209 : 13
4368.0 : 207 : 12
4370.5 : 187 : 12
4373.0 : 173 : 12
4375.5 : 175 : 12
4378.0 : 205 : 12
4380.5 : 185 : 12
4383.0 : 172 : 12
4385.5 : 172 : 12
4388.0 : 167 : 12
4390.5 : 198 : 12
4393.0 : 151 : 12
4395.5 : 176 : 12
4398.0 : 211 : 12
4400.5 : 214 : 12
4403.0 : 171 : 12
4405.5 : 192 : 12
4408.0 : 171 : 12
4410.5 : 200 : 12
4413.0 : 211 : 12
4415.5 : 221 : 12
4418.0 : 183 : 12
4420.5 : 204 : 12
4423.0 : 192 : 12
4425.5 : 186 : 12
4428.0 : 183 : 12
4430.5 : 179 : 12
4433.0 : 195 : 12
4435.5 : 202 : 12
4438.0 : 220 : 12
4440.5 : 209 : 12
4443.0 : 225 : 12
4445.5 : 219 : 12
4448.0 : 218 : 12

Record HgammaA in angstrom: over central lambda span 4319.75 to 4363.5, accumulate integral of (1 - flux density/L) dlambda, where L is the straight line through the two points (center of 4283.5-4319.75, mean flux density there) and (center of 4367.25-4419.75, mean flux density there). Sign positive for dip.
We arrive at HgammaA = -3.7 angstrom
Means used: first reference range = 148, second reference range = 188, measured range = 179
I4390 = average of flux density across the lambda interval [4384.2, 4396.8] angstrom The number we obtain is 173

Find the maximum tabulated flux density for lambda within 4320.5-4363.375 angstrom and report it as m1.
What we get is 217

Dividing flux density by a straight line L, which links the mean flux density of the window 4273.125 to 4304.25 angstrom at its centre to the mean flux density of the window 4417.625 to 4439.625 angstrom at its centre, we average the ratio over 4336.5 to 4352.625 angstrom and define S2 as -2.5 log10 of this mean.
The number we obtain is -0.01 mag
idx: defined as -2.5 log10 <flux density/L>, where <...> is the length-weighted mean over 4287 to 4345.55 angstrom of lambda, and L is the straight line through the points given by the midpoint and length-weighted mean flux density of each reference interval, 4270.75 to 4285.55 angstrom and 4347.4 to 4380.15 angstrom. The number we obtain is 0.116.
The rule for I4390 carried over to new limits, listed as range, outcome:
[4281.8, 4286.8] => 163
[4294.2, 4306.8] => 131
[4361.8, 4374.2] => 199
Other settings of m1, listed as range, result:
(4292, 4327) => 190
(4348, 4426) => 221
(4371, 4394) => 205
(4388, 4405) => 214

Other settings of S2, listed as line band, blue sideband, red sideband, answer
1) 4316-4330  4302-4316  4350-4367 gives -0.12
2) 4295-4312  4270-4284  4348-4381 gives 0.29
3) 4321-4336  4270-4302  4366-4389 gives -0.08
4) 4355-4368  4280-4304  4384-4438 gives -0.17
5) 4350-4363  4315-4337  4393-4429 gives -0.01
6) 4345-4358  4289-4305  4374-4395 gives -0.13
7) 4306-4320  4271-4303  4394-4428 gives 0.03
